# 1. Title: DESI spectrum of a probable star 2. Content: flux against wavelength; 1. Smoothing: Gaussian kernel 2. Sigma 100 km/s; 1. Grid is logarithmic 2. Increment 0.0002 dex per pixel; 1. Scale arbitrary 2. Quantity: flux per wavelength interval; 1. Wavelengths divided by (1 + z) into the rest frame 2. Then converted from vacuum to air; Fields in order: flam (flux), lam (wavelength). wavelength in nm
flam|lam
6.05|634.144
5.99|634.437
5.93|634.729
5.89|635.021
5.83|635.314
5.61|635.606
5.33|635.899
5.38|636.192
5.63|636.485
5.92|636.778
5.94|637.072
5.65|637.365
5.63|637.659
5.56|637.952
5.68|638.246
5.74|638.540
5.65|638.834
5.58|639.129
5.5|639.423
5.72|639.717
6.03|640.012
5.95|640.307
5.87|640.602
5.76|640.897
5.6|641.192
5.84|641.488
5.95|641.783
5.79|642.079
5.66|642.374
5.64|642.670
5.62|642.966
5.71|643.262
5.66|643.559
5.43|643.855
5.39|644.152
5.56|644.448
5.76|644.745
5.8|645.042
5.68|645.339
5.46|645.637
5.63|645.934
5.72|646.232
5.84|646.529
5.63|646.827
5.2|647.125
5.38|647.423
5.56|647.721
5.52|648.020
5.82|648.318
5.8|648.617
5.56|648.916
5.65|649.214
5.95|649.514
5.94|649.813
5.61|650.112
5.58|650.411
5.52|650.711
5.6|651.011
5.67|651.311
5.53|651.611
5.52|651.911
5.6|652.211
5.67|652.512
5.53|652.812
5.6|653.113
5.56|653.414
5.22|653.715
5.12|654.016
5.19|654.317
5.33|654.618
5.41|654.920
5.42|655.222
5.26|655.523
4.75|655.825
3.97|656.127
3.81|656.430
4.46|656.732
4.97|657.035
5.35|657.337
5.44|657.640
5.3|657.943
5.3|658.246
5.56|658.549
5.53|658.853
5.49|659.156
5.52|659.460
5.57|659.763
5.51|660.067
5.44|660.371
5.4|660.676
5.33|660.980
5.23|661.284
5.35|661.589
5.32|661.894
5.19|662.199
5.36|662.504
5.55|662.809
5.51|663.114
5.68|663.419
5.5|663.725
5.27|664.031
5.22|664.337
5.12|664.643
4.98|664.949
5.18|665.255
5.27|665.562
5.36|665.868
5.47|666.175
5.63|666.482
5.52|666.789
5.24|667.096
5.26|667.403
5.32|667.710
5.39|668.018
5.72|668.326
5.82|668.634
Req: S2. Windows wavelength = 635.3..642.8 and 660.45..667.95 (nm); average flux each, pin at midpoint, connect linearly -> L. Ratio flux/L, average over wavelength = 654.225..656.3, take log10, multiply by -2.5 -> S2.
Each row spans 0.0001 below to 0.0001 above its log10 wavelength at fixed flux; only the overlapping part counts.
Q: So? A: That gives 0.09 mag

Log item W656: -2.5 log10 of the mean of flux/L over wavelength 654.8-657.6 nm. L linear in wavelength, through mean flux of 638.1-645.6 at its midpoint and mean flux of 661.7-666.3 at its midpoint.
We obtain 0.13 mag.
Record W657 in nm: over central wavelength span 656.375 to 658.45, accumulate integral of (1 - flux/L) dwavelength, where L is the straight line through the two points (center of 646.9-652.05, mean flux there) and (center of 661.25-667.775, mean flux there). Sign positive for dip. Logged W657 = 0.172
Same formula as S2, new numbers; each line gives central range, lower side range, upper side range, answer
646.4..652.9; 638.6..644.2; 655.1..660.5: -0.04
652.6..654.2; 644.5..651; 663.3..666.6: 0.03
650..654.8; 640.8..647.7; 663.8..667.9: 0.00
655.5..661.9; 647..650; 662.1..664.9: 0.06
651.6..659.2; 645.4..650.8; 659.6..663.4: 0.06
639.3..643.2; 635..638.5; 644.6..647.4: -0.02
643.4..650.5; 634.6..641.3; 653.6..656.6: -0.06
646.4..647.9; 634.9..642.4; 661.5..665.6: 0.01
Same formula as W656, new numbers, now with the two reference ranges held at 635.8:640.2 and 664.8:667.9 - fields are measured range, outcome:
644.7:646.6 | -0.02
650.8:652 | -0.01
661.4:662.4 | 0.02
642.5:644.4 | 0.01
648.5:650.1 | -0.05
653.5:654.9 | 0.04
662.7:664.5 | -0.02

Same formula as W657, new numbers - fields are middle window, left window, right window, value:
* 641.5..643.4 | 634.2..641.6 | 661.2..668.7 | -0.02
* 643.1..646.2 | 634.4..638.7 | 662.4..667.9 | 0.00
